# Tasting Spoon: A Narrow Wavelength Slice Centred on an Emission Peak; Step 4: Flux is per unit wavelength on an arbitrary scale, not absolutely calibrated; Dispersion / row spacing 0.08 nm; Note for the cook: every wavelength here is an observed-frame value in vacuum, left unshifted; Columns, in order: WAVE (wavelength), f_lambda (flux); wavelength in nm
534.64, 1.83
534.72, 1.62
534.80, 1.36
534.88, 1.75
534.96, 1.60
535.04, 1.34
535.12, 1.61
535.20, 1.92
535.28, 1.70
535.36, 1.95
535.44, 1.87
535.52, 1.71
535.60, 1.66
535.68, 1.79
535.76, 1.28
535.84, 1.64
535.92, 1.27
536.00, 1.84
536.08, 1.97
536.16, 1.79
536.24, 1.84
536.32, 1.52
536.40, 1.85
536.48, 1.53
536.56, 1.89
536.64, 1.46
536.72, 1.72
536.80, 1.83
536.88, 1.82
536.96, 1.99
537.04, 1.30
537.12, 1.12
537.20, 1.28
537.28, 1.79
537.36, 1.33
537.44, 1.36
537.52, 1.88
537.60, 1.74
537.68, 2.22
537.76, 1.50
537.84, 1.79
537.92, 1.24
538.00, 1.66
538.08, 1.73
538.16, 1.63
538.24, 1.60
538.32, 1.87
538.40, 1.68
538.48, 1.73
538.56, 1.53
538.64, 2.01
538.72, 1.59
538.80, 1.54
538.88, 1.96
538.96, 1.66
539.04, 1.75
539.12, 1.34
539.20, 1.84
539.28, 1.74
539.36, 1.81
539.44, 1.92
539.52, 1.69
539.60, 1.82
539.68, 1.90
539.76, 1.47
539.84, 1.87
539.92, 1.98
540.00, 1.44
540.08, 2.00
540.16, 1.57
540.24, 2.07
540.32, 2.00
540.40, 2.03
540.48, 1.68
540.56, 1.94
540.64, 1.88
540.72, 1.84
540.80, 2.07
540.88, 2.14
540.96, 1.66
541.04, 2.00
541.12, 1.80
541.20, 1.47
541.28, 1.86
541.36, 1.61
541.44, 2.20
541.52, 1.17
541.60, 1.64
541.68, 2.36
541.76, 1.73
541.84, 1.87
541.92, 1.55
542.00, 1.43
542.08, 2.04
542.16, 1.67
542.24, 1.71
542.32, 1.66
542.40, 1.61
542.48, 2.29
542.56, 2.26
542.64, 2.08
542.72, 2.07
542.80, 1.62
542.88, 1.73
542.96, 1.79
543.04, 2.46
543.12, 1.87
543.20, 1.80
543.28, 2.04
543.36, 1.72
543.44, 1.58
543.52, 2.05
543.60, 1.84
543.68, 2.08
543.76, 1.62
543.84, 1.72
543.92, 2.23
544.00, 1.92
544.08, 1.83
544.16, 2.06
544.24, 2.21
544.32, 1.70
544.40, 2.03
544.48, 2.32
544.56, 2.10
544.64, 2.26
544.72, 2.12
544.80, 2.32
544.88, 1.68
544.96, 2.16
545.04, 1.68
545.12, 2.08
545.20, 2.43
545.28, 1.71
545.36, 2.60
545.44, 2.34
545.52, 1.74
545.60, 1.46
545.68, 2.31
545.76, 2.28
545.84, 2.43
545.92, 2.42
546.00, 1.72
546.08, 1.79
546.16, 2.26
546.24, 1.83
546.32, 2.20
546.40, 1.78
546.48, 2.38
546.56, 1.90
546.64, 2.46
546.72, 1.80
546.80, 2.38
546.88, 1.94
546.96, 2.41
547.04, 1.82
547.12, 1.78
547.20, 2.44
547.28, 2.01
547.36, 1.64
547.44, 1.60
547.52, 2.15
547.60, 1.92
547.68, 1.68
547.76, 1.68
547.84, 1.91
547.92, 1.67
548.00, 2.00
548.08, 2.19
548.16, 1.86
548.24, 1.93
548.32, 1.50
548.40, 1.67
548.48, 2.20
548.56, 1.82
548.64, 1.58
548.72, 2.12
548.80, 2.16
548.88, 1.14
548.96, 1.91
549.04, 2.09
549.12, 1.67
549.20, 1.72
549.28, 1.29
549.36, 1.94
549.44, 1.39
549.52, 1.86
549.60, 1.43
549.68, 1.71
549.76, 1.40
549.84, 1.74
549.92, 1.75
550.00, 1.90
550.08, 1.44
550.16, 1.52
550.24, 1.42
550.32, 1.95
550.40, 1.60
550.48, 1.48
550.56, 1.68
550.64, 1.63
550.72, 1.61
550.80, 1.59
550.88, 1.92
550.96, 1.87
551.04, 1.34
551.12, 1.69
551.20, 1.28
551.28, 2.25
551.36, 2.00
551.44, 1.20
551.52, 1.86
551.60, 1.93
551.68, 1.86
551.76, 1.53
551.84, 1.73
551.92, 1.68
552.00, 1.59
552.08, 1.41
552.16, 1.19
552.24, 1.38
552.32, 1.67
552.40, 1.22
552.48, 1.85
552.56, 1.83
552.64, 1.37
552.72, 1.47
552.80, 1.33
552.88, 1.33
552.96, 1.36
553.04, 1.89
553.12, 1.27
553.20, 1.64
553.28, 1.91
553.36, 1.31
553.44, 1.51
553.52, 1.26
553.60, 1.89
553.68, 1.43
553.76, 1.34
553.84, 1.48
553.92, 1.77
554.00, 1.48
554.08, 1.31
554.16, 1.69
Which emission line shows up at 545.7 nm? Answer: C III] 1909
